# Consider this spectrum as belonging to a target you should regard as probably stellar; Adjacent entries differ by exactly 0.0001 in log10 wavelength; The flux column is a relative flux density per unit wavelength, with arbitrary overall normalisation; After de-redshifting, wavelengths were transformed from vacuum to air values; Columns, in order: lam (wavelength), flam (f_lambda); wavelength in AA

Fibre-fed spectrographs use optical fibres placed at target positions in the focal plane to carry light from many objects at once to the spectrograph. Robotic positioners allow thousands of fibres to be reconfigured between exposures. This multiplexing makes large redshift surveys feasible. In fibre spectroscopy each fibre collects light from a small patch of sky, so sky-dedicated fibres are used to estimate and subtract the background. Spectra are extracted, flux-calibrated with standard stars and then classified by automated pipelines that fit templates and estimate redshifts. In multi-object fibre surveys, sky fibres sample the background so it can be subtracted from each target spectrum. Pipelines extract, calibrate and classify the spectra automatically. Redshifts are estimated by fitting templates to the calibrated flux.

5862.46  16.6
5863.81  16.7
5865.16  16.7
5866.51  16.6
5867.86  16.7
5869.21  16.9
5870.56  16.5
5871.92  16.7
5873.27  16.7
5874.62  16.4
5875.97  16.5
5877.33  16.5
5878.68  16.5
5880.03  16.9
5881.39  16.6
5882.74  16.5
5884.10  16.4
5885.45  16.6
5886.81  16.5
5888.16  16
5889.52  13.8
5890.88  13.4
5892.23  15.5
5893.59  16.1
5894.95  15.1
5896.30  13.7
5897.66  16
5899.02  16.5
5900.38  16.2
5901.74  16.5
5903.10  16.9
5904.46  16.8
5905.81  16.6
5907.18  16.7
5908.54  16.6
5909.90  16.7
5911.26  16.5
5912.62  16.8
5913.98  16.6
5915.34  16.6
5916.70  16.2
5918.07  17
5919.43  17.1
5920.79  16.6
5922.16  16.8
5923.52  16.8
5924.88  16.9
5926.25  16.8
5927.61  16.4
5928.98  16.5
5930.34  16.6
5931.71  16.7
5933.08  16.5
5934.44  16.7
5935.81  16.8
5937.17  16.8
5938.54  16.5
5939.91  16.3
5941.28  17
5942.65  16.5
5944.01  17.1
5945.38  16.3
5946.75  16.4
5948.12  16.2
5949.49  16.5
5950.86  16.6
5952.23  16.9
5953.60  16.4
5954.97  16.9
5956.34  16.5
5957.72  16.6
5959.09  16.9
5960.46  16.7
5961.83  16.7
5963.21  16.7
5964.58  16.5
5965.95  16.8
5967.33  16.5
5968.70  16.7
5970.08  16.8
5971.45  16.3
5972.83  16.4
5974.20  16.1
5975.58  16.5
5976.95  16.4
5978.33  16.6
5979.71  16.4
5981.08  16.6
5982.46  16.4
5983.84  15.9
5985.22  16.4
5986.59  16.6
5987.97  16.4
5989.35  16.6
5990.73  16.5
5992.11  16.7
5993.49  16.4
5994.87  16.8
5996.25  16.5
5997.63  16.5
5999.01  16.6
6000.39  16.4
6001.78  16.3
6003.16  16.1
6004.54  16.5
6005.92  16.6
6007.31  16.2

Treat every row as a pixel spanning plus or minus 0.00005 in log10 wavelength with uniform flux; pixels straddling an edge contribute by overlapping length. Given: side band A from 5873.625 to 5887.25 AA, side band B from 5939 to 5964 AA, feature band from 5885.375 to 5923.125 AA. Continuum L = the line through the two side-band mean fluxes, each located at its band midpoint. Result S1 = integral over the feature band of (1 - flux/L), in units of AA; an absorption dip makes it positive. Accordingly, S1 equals 0.94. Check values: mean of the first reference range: 16.5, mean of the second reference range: 16.6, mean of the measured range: 16.2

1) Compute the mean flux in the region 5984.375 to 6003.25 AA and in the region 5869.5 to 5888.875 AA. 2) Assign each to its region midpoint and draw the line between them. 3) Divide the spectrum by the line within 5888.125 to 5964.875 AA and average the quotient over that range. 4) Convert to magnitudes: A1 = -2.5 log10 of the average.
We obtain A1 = 0.007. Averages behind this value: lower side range 16.5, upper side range 16.5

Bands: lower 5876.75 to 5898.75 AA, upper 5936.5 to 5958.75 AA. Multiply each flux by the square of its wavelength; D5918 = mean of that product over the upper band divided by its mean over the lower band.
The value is 1.07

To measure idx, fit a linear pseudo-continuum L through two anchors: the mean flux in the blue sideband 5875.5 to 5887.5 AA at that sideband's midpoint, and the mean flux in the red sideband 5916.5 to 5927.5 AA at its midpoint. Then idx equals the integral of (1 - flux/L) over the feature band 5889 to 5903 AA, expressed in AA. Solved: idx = 1.1 AA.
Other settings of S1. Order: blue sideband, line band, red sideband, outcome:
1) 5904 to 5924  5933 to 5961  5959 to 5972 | 0.1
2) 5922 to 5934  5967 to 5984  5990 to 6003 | 0.1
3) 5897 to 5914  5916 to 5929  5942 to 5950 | -0.1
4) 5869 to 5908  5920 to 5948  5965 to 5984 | -0.6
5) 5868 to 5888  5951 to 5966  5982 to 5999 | -0.2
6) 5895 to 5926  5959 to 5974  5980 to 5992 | -0.1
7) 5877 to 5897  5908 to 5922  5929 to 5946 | -0.4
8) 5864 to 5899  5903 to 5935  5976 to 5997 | -0.9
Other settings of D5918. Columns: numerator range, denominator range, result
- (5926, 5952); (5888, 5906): 1.08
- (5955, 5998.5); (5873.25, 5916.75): 1.05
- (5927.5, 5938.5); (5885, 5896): 1.10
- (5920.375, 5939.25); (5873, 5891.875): 1.05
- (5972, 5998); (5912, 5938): 1.01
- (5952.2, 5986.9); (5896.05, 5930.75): 1.02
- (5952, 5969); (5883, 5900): 1.10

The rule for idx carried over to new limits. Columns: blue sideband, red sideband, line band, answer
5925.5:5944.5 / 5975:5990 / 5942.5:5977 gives -0.1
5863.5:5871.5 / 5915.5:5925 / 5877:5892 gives 0.7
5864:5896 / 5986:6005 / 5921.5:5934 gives -0.3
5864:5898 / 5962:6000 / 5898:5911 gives -0.3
